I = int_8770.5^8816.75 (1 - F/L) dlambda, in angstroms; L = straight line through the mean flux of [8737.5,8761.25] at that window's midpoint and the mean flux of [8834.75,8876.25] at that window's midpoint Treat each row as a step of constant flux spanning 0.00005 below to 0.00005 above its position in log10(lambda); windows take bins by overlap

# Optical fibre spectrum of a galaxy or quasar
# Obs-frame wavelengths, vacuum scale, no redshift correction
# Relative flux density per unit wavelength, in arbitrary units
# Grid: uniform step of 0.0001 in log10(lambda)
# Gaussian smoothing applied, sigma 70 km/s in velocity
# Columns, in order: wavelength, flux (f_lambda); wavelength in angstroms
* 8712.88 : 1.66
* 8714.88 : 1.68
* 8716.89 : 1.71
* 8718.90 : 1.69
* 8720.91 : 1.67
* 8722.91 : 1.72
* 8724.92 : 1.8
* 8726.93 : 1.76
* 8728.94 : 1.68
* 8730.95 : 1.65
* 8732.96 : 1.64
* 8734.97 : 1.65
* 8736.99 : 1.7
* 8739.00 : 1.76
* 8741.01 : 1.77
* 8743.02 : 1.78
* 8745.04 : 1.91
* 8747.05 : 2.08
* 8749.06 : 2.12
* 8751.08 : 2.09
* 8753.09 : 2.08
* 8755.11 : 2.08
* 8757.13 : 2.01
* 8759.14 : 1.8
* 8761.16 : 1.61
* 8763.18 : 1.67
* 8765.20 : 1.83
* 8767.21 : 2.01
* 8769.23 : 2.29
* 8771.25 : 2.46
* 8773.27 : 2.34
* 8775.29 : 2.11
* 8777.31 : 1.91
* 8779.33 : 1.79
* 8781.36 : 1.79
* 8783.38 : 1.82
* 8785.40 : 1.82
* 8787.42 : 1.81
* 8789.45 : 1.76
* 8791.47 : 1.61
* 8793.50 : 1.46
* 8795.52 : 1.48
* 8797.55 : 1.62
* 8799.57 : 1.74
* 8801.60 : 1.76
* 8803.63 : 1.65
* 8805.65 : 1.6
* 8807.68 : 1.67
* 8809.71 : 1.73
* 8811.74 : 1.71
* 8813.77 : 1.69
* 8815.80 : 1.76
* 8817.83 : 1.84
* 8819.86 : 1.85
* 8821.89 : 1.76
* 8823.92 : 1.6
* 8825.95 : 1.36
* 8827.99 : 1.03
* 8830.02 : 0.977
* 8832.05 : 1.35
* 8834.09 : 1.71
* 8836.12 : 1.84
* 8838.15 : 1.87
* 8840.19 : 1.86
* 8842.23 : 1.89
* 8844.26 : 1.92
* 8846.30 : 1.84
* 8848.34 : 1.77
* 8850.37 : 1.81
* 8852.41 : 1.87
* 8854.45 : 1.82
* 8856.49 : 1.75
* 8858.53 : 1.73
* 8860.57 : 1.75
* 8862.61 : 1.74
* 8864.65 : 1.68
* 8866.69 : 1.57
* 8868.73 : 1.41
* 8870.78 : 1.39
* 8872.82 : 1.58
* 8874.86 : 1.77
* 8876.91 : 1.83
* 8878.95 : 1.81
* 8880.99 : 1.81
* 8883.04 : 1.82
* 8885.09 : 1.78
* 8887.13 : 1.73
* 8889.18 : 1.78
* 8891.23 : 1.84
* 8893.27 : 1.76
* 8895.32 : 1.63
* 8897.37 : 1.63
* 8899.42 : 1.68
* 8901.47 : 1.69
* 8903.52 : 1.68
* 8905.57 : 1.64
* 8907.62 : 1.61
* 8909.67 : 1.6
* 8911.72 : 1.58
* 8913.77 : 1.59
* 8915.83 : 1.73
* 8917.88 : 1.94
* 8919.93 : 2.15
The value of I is 1.8 angstroms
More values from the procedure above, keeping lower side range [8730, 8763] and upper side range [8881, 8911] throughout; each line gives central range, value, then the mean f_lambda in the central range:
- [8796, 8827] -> 1.81 angstroms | 1.68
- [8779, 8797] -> 1.13 angstroms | 1.7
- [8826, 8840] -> 2.28 angstroms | 1.48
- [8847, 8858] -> -0.33 angstroms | 1.8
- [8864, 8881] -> 0.88 angstroms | 1.64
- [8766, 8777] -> -2.31 angstroms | 2.21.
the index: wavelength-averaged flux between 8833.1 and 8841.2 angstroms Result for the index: 1.82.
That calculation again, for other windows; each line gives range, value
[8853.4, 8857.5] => 1.78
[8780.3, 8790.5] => 1.8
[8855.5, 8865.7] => 1.73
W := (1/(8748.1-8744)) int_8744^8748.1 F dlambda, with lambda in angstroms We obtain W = 2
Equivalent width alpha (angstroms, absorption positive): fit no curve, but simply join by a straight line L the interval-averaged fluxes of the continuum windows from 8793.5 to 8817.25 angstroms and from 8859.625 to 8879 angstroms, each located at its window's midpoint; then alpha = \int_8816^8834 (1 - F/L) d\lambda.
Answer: 1.79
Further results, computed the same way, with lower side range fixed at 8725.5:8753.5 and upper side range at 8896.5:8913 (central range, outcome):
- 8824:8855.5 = 1.0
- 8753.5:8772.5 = -1.9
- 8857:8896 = -0.9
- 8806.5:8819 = 0.1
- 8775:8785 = -0.5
